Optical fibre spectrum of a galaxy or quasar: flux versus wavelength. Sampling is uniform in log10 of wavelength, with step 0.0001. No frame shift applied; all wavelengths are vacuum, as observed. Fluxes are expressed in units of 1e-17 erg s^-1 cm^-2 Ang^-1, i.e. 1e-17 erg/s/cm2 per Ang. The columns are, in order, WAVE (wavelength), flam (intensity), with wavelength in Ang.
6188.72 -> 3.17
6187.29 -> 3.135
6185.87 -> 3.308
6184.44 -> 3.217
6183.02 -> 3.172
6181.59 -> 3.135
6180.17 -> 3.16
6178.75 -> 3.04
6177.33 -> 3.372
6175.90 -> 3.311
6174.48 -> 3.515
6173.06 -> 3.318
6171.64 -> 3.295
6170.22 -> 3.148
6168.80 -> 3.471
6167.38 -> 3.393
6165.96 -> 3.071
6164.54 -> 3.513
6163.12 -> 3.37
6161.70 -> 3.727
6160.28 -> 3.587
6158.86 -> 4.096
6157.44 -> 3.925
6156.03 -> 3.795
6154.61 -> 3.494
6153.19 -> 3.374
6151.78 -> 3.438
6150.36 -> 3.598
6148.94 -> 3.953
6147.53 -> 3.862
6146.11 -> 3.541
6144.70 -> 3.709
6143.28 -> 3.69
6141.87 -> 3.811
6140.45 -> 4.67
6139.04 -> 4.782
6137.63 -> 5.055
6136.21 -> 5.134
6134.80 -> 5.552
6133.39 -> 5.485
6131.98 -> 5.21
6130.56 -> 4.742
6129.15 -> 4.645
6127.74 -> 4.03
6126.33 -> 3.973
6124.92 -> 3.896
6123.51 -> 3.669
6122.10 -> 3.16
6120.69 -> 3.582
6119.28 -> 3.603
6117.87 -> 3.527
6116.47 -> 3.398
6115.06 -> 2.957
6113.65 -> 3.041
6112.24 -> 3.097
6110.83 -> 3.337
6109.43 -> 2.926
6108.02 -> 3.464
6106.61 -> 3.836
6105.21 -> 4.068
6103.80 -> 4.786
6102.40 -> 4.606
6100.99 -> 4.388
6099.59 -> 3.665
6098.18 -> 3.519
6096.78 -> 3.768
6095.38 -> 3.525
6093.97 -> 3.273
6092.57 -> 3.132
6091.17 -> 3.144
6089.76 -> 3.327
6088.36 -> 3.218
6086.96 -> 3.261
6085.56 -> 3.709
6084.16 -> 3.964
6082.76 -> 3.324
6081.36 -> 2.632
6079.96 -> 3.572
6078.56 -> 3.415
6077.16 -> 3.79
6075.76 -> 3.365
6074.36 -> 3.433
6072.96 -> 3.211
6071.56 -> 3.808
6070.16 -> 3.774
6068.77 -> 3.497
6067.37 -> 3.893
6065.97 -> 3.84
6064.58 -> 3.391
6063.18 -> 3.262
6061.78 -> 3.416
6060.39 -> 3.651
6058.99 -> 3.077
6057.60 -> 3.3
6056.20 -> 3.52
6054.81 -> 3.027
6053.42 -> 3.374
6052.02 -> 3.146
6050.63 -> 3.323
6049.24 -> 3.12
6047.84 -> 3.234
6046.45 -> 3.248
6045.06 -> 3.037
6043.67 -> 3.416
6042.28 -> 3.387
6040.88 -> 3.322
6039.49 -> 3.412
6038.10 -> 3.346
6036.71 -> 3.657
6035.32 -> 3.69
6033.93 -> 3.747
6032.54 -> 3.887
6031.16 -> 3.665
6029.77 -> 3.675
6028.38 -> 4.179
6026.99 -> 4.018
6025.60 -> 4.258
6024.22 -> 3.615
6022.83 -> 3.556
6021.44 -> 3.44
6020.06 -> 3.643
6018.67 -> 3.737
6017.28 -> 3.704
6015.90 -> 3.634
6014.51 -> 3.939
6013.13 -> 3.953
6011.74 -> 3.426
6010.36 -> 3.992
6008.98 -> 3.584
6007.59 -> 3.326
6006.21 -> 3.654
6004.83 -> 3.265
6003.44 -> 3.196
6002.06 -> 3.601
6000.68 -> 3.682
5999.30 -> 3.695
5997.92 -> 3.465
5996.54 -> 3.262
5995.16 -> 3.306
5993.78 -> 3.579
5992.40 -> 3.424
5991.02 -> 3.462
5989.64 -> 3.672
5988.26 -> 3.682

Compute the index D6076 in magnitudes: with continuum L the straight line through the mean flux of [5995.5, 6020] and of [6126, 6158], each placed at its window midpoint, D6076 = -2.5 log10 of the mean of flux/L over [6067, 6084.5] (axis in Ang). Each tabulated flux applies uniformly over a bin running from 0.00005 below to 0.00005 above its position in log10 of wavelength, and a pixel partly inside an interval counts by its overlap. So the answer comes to 0.124 mag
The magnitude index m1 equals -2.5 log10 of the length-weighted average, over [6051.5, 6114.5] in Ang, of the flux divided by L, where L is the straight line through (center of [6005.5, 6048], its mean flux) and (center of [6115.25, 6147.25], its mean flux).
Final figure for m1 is 0.13 mag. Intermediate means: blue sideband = 3.63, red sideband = 4.2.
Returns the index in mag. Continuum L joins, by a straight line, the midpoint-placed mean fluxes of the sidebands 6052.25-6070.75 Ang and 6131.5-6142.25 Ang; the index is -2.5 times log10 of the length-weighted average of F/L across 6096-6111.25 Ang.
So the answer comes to 0.12 mag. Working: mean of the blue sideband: 3.45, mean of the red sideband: 4.99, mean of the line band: 3.86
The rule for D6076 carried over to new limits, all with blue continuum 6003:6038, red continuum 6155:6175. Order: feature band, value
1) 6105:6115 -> 0.08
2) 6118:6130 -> -0.07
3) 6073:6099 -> 0.06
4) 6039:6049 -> 0.12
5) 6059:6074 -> 0.03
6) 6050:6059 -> 0.12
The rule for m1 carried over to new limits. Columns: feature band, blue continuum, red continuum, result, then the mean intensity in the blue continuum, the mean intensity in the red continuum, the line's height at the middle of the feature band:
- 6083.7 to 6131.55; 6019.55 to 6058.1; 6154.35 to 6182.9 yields -0.06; 3.51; 3.43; 3.47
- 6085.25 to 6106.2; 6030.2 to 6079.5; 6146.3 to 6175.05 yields -0.06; 3.45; 3.55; 3.49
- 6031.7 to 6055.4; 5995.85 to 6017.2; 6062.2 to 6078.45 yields 0.06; 3.58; 3.56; 3.57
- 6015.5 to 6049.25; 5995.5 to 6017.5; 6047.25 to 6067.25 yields -0.04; 3.58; 3.35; 3.46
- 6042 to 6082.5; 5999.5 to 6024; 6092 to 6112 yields 0.09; 3.61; 3.72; 3.67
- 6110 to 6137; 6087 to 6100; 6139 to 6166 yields -0.12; 3.38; 3.74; 3.57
